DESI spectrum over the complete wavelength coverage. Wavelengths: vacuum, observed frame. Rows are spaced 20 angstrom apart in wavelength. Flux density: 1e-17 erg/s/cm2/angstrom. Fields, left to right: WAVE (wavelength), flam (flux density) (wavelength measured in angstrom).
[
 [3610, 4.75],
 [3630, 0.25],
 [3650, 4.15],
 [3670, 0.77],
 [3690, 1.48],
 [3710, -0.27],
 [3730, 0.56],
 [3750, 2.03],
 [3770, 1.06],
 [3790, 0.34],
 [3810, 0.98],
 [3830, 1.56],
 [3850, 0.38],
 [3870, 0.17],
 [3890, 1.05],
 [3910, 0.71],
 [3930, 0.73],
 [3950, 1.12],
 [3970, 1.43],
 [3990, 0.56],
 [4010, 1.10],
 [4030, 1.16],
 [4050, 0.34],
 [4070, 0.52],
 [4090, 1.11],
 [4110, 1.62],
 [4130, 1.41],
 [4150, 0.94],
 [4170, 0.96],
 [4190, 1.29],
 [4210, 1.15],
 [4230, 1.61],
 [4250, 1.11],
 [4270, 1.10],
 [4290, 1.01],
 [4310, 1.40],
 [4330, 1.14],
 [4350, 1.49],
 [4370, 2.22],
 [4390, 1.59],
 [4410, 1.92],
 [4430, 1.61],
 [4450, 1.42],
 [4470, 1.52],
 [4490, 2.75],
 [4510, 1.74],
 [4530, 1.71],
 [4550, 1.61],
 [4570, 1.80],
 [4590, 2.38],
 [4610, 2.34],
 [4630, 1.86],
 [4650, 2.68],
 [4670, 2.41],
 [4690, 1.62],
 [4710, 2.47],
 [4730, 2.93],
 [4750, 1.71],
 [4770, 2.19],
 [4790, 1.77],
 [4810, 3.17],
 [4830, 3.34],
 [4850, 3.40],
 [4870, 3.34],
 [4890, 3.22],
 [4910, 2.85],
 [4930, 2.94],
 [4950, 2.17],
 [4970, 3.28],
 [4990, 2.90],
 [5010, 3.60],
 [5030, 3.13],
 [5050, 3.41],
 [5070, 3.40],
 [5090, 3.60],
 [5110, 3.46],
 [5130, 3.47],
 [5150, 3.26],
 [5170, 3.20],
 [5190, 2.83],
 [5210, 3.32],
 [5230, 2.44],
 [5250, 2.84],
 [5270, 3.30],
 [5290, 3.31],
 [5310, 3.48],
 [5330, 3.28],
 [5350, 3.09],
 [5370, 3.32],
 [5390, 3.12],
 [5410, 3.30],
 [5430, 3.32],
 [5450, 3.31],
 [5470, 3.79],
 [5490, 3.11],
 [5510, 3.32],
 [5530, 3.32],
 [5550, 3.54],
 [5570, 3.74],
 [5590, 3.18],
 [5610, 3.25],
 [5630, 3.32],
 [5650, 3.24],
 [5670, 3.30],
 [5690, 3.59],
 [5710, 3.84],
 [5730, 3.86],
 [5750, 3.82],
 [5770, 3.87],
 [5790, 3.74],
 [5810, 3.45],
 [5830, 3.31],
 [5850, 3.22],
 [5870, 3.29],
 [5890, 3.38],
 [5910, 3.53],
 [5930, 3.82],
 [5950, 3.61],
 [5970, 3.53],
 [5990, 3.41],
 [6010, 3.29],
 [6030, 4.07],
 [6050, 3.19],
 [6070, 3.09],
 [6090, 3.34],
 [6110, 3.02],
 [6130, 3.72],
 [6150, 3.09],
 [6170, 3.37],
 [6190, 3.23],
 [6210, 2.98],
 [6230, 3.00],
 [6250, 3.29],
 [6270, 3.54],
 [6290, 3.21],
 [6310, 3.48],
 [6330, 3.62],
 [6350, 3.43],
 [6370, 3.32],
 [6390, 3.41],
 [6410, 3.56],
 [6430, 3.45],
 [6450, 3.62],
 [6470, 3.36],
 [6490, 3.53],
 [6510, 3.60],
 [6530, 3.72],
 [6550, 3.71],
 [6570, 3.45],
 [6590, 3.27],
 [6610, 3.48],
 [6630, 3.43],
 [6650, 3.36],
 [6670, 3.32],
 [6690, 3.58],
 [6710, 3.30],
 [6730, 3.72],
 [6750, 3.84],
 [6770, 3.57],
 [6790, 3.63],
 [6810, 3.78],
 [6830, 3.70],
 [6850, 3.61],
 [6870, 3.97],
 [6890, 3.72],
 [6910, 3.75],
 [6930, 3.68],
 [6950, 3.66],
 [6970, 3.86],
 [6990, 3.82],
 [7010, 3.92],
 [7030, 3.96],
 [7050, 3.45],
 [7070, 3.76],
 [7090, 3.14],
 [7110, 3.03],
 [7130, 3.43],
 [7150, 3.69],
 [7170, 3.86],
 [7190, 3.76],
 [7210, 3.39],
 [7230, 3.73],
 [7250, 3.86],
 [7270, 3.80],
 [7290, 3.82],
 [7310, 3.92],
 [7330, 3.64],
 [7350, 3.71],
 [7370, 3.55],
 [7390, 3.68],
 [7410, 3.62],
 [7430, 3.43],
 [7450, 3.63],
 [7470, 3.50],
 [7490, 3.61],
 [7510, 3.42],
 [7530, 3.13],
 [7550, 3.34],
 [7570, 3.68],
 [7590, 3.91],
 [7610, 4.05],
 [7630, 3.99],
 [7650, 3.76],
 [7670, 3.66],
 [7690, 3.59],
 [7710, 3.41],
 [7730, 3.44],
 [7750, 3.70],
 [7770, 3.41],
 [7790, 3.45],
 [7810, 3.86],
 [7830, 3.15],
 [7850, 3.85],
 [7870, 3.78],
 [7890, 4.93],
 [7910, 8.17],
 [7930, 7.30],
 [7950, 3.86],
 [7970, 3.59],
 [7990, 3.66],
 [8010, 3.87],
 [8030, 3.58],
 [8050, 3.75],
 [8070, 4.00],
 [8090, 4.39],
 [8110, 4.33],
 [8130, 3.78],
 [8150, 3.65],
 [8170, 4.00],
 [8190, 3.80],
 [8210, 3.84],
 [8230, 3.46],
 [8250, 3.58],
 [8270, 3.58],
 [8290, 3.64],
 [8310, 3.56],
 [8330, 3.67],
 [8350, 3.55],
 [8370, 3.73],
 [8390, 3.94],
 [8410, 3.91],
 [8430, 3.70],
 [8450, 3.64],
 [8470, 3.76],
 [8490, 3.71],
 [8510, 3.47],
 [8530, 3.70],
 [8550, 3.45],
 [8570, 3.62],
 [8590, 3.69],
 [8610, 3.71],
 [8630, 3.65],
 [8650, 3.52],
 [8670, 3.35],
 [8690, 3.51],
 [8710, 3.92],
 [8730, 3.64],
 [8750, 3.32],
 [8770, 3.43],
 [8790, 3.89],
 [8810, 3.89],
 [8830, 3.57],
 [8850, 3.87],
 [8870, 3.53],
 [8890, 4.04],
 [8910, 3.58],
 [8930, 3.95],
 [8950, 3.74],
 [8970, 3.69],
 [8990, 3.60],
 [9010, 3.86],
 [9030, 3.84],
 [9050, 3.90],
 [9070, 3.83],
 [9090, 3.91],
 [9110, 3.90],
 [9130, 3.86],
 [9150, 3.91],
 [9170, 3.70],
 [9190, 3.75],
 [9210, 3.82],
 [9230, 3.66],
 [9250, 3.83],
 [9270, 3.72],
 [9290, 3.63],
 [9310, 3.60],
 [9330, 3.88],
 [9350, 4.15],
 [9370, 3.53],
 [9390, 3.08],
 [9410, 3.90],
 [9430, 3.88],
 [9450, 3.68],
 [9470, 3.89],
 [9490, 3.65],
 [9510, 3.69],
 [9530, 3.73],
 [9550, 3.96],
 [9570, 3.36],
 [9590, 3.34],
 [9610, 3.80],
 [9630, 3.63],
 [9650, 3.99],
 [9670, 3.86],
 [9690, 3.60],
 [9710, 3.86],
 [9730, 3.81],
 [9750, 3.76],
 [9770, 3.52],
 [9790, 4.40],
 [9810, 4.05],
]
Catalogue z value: 0.20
